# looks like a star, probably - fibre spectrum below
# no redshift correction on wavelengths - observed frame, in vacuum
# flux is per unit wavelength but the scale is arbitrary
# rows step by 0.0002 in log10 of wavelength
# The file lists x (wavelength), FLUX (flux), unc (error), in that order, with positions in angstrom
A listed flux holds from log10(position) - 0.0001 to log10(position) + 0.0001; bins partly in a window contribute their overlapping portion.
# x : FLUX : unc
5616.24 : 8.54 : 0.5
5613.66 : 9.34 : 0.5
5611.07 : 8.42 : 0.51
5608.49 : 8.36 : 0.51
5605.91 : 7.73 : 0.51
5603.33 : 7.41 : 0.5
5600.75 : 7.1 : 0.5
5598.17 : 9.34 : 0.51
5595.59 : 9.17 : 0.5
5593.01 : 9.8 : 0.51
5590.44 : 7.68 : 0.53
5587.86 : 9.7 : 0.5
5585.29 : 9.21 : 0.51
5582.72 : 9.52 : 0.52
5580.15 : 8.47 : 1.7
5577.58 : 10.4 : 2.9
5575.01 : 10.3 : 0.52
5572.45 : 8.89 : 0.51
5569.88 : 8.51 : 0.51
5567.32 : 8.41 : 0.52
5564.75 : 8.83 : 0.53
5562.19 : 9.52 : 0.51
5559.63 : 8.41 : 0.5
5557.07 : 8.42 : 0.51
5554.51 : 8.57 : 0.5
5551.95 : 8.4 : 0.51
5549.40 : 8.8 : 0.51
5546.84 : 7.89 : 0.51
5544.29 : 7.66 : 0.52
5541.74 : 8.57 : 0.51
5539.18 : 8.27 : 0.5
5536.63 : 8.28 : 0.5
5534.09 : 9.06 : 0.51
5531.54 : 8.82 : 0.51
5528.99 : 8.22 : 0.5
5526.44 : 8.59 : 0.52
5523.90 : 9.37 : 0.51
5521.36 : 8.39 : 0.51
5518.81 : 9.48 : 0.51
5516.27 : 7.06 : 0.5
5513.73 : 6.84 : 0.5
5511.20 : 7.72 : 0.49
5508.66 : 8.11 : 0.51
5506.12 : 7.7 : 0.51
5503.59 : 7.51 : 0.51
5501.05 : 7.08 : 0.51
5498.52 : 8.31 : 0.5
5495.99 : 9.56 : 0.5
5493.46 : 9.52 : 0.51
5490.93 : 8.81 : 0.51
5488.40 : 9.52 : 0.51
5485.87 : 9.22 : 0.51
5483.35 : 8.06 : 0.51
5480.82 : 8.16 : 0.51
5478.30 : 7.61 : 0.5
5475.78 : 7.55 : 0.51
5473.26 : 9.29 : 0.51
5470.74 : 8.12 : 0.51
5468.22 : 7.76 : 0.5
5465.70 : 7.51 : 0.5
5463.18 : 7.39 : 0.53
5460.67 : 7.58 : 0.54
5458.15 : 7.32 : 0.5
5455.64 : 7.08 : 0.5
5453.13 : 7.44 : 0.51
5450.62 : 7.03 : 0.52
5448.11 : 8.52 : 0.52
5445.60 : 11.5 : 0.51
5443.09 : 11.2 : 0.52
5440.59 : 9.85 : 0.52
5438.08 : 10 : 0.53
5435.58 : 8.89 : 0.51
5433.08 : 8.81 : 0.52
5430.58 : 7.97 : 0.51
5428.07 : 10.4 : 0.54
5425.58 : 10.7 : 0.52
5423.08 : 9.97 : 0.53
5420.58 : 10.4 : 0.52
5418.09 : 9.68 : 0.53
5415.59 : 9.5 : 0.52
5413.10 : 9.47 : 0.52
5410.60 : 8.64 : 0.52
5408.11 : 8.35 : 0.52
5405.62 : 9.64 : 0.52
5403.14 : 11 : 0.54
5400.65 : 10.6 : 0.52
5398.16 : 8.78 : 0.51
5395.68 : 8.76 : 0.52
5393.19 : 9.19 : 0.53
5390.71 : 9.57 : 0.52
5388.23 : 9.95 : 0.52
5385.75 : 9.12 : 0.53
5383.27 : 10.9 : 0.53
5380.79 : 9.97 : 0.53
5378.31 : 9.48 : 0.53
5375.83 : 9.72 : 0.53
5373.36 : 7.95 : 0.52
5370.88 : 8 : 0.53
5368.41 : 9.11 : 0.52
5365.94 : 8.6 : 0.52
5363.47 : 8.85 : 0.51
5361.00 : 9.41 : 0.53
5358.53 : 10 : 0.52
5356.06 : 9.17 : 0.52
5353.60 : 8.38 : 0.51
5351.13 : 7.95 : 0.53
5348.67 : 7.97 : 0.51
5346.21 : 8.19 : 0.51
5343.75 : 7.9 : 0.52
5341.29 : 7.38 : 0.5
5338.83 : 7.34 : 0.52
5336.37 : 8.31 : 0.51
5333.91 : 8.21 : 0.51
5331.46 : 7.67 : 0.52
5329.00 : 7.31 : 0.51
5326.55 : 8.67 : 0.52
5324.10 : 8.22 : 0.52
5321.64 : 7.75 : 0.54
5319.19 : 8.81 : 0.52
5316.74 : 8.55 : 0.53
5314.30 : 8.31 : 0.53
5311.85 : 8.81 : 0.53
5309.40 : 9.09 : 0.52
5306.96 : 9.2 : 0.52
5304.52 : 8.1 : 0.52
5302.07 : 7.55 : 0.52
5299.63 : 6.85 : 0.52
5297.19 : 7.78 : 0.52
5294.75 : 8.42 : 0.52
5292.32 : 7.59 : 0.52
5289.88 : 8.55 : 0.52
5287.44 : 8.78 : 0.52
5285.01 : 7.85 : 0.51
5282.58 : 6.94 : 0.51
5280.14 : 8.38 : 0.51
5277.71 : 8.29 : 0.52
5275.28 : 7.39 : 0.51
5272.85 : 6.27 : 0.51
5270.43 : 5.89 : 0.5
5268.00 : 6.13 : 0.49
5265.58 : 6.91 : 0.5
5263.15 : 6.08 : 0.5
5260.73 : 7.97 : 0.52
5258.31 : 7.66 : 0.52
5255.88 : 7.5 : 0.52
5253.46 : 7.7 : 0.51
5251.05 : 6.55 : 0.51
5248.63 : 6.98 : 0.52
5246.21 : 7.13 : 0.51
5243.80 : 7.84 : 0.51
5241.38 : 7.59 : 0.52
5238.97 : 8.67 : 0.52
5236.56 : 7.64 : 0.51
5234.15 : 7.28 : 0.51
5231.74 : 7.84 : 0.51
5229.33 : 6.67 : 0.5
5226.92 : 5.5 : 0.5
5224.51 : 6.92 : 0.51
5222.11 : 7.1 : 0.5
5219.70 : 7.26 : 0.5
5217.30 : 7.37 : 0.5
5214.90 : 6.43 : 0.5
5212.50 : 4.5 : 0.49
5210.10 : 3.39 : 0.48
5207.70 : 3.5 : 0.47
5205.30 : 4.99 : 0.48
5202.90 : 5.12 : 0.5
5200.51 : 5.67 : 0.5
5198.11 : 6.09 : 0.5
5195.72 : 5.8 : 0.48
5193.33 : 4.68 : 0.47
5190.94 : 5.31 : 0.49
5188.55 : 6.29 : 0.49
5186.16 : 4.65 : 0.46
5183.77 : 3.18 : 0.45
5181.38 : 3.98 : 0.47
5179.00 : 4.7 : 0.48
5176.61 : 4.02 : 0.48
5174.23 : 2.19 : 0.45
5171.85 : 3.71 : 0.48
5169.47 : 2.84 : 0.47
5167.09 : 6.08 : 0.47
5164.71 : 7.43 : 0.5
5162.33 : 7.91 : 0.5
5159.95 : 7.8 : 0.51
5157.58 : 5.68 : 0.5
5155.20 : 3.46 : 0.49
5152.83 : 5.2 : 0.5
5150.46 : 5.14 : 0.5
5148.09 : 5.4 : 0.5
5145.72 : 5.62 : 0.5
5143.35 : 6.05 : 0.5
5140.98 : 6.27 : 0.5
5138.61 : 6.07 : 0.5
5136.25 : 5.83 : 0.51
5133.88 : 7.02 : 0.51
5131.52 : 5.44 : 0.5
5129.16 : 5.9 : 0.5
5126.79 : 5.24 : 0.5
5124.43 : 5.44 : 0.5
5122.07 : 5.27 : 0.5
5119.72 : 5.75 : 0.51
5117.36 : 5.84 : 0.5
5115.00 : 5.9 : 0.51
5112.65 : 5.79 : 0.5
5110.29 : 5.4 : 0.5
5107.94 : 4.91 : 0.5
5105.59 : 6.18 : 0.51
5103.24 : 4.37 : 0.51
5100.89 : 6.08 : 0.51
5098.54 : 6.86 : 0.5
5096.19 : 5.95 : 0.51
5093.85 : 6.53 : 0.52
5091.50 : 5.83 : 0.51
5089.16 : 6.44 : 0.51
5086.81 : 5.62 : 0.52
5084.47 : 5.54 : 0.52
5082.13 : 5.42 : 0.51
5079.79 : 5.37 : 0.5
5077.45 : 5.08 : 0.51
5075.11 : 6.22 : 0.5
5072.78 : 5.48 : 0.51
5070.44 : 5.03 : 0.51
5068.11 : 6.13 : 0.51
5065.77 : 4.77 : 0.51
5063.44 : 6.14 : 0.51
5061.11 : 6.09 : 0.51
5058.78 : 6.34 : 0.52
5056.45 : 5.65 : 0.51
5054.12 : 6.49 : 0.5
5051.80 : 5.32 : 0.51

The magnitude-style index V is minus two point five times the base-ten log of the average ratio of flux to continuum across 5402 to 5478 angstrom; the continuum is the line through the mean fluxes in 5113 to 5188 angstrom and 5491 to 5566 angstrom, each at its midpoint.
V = -0.168 mag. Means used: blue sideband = 5.33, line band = 8.93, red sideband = 8.39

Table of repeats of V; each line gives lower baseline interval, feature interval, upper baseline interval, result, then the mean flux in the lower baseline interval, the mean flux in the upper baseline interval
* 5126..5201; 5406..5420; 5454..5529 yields -0.23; 5.33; 8.14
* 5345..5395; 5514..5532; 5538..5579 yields 0.04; 9.07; 8.74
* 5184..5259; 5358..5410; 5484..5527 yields -0.24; 6.33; 8.39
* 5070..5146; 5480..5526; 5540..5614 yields -0.02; 5.76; 8.71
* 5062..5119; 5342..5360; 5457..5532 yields -0.16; 5.71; 8.2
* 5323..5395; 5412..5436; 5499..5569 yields -0.13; 8.71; 8.3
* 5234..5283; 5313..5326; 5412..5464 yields -0.06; 7.28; 9.09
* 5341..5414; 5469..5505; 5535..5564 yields 0.03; 9.09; 8.45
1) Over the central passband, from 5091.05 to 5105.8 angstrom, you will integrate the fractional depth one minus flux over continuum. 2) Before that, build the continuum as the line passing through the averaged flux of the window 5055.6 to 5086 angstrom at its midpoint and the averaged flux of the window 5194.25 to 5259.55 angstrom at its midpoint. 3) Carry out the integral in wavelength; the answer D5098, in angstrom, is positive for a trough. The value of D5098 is -0.4 angstrom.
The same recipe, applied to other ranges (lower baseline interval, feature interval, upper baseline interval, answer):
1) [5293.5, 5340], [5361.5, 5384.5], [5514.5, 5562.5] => -2.6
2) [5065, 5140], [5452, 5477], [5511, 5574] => 0.8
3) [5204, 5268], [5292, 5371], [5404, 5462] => -4.1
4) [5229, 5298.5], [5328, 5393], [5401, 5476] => -3.2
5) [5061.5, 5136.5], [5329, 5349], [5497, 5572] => -1.9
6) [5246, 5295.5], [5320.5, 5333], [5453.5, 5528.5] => -0.6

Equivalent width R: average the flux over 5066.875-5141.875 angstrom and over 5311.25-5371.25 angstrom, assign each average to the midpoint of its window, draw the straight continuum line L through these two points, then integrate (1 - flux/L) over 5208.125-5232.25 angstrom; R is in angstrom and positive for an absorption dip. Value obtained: 3.0 angstrom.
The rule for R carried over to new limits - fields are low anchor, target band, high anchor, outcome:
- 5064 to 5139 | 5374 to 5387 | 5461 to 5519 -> -4.0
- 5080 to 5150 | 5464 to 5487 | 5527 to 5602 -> 0.1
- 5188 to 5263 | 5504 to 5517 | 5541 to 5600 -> 1.5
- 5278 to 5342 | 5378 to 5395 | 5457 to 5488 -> -3.5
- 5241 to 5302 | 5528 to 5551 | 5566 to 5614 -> 0.5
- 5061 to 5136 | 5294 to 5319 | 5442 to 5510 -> -4.0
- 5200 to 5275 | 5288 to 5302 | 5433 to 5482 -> -1.5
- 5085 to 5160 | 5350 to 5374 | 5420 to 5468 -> -2.1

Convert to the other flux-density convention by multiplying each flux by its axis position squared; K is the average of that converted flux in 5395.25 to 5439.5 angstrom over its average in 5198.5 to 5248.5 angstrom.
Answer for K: 1.60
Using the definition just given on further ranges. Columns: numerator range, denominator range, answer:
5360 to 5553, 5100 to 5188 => 1.85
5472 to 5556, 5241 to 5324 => 1.18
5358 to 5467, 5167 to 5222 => 2.04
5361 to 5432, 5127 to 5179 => 1.90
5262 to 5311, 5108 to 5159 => 1.44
